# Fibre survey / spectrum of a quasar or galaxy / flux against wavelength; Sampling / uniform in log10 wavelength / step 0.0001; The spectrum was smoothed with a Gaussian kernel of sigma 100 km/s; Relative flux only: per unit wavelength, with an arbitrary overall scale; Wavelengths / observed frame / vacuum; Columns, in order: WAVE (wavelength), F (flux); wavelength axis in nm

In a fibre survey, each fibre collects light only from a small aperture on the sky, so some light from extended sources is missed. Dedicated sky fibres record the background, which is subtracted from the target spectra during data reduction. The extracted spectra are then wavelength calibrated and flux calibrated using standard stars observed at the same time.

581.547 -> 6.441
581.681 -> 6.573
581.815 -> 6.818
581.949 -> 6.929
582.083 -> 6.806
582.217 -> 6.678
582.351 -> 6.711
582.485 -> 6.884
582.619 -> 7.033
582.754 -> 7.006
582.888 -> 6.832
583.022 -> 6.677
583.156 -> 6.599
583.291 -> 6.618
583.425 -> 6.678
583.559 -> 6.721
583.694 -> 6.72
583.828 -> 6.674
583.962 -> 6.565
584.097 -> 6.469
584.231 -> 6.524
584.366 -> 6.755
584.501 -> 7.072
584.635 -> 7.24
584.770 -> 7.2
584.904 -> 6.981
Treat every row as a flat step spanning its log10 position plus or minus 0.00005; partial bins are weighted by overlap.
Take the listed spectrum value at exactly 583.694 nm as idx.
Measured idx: 6.72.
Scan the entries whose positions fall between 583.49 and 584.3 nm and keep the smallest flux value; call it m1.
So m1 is 6.469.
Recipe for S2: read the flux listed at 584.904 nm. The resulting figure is 6.981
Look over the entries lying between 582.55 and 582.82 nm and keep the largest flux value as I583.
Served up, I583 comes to 7.033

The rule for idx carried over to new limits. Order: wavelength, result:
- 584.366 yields 6.755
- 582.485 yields 6.884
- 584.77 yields 7.2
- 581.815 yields 6.818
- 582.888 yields 6.832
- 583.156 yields 6.599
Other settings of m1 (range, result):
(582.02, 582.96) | 6.678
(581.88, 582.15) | 6.806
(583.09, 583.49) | 6.599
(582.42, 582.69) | 6.884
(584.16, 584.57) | 6.524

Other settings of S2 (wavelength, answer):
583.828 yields 6.674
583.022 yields 6.677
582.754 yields 7.006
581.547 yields 6.441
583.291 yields 6.618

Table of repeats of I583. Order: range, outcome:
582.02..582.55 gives 6.884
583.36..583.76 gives 6.721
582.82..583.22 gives 6.832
